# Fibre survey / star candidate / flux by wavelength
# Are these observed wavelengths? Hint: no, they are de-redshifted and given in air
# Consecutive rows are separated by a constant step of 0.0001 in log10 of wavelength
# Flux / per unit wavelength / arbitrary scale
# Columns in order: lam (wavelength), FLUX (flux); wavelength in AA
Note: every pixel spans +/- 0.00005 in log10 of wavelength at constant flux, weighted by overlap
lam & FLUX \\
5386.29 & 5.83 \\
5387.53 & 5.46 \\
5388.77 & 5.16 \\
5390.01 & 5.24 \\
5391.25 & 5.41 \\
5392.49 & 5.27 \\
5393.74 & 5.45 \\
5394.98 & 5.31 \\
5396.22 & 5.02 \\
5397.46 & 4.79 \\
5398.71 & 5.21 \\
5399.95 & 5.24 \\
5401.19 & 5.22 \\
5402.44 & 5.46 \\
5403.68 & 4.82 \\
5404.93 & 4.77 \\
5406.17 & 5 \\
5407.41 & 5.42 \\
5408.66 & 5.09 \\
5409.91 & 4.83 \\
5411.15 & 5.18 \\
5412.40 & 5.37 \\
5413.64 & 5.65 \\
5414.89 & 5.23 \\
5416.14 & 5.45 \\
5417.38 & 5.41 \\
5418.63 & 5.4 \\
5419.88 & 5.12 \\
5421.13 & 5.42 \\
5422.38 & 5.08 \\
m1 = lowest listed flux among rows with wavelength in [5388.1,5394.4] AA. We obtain 5.16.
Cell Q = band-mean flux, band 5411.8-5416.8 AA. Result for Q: 5.43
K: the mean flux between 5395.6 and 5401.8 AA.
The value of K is 5.1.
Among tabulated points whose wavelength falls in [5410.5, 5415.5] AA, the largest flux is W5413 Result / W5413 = 5.65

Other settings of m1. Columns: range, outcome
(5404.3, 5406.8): 4.77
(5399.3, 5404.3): 4.82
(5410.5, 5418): 5.18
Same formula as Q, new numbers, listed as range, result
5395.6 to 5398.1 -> 4.9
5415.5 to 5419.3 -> 5.42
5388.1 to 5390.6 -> 5.21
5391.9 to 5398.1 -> 5.16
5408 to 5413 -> 5.11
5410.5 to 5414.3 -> 5.4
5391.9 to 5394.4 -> 5.35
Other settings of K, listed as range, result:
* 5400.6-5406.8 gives 5.06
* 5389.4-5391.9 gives 5.33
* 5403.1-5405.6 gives 4.8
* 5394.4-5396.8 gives 5.17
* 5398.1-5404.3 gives 5.19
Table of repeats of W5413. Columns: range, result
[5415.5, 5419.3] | 5.45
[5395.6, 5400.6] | 5.24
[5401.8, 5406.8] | 5.46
